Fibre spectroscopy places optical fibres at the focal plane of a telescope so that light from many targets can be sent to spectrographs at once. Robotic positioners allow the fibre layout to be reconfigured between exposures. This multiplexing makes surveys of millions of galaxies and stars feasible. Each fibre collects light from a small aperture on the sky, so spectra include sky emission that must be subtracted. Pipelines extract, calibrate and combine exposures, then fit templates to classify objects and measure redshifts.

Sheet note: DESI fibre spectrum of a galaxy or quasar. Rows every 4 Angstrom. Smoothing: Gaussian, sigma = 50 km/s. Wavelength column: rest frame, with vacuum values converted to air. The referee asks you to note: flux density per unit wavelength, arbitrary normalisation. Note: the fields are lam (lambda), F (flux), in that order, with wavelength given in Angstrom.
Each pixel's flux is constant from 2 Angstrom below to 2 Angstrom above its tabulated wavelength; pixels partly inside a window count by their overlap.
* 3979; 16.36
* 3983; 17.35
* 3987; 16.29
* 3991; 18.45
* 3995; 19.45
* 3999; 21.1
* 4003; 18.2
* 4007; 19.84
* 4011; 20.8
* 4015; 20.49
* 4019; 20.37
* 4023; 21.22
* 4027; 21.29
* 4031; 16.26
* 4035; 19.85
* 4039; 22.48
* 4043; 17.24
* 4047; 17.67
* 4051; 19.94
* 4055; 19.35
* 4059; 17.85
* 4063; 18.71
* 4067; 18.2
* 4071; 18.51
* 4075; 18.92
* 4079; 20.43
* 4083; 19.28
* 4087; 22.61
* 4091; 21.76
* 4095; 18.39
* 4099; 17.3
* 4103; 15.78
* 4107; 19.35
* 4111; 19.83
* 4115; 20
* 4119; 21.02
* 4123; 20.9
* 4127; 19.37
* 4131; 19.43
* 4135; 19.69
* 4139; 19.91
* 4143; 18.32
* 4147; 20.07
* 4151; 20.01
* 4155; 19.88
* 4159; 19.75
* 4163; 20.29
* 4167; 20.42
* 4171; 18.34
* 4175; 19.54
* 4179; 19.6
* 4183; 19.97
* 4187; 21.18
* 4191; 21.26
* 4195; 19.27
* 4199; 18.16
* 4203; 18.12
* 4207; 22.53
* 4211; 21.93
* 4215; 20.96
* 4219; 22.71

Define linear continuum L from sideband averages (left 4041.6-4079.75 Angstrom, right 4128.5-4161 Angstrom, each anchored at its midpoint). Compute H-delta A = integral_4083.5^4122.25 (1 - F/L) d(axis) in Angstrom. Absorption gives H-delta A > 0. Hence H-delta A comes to -0.9 Angstrom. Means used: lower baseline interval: 18.6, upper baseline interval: 19.6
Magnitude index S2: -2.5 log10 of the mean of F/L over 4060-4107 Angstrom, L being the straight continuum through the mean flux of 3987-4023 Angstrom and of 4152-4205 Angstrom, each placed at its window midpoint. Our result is 0.04 mag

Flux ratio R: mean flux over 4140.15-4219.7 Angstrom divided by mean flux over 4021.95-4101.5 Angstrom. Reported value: 1.0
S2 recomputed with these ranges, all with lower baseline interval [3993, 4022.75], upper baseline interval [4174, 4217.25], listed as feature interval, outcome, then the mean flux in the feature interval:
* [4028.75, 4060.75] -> 0.07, 18.9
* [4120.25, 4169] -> 0.02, 19.9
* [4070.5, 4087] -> 0.02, 19.8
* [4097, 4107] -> 0.18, 17.1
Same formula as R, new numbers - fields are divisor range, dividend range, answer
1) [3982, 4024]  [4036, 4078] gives 0.98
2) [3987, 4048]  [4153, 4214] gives 1.02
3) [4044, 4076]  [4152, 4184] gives 1.06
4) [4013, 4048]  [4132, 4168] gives 1.00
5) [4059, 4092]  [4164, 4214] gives 1.02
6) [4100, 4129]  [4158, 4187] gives 1.02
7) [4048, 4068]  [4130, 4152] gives 1.04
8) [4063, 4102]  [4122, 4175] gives 1.02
